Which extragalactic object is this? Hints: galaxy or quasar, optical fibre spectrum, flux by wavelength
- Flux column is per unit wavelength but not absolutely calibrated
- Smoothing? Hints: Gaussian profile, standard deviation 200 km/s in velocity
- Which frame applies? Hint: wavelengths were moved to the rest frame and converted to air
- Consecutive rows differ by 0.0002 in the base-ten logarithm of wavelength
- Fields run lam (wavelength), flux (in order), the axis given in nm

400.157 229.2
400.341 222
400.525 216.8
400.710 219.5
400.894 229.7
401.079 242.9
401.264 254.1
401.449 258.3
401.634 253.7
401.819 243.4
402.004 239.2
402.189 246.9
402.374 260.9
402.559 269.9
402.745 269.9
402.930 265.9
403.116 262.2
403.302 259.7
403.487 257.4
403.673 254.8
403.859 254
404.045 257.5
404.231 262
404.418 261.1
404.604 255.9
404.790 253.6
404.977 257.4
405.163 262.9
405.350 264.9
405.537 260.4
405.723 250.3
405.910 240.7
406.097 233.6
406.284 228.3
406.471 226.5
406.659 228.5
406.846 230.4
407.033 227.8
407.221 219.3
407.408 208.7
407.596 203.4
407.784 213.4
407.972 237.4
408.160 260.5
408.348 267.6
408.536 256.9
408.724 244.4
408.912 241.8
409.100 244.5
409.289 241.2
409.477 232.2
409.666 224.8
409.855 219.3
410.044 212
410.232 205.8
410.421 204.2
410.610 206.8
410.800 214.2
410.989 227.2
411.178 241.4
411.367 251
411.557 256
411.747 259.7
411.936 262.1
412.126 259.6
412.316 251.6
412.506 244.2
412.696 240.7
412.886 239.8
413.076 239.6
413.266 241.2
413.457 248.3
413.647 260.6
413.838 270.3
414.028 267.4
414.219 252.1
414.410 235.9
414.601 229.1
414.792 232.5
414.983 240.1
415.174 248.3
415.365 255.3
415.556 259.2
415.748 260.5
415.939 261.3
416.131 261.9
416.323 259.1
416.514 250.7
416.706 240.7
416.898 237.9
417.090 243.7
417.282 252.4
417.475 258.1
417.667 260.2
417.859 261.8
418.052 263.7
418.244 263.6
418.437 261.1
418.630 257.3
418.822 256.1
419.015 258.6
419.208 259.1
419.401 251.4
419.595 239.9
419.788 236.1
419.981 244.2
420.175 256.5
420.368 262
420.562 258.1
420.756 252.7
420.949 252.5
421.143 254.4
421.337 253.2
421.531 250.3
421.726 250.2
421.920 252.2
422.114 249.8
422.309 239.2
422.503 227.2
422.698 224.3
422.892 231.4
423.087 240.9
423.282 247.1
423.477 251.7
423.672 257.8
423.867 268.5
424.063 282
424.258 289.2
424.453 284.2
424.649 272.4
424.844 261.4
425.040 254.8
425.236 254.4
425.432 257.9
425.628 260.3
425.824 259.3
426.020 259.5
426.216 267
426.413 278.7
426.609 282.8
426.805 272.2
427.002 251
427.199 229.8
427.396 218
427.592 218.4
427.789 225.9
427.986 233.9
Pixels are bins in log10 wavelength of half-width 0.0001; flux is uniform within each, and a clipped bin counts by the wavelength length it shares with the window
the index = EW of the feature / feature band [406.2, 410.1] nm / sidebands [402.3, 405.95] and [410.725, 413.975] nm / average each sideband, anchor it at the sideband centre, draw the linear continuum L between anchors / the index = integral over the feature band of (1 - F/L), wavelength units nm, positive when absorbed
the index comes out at 0.333 nm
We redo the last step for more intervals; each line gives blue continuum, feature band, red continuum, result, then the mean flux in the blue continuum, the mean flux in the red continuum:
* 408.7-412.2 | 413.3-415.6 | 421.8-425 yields -0.09 nm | 234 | 255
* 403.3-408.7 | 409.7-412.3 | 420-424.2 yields 0.14 nm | 244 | 251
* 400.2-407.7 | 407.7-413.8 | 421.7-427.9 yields 0.21 nm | 245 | 254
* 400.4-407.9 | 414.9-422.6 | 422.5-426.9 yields 0.11 nm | 245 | 261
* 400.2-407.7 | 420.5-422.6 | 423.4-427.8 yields 0.07 nm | 245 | 260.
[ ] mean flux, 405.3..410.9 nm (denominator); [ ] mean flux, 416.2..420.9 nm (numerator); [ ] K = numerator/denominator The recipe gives 1.1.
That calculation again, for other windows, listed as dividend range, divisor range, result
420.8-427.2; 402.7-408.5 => 1.04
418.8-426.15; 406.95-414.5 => 1.07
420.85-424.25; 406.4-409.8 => 1.07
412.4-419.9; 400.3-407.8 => 1.03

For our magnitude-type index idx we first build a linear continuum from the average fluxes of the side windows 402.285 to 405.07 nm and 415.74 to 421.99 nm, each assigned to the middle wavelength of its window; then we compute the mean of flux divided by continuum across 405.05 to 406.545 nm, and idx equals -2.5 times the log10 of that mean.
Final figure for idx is 0.055 mag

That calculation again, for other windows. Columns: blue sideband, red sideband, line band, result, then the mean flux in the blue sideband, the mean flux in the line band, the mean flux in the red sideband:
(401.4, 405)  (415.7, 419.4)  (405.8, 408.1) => 0.14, 257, 225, 256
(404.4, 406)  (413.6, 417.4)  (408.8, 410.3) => 0.12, 256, 228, 251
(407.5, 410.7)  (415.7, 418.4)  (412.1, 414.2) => -0.03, 230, 251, 255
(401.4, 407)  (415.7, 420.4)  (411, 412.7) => 0.01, 252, 251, 254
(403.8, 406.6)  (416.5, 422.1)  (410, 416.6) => 0.03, 251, 245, 253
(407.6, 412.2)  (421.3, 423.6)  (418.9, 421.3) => -0.05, 236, 252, 243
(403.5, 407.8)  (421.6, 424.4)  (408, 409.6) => -0.02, 242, 248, 251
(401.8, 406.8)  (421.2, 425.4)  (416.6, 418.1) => 0.01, 253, 252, 254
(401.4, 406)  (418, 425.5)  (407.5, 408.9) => 0.07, 257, 241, 254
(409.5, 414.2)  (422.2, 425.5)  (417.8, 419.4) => -0.05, 240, 260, 256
